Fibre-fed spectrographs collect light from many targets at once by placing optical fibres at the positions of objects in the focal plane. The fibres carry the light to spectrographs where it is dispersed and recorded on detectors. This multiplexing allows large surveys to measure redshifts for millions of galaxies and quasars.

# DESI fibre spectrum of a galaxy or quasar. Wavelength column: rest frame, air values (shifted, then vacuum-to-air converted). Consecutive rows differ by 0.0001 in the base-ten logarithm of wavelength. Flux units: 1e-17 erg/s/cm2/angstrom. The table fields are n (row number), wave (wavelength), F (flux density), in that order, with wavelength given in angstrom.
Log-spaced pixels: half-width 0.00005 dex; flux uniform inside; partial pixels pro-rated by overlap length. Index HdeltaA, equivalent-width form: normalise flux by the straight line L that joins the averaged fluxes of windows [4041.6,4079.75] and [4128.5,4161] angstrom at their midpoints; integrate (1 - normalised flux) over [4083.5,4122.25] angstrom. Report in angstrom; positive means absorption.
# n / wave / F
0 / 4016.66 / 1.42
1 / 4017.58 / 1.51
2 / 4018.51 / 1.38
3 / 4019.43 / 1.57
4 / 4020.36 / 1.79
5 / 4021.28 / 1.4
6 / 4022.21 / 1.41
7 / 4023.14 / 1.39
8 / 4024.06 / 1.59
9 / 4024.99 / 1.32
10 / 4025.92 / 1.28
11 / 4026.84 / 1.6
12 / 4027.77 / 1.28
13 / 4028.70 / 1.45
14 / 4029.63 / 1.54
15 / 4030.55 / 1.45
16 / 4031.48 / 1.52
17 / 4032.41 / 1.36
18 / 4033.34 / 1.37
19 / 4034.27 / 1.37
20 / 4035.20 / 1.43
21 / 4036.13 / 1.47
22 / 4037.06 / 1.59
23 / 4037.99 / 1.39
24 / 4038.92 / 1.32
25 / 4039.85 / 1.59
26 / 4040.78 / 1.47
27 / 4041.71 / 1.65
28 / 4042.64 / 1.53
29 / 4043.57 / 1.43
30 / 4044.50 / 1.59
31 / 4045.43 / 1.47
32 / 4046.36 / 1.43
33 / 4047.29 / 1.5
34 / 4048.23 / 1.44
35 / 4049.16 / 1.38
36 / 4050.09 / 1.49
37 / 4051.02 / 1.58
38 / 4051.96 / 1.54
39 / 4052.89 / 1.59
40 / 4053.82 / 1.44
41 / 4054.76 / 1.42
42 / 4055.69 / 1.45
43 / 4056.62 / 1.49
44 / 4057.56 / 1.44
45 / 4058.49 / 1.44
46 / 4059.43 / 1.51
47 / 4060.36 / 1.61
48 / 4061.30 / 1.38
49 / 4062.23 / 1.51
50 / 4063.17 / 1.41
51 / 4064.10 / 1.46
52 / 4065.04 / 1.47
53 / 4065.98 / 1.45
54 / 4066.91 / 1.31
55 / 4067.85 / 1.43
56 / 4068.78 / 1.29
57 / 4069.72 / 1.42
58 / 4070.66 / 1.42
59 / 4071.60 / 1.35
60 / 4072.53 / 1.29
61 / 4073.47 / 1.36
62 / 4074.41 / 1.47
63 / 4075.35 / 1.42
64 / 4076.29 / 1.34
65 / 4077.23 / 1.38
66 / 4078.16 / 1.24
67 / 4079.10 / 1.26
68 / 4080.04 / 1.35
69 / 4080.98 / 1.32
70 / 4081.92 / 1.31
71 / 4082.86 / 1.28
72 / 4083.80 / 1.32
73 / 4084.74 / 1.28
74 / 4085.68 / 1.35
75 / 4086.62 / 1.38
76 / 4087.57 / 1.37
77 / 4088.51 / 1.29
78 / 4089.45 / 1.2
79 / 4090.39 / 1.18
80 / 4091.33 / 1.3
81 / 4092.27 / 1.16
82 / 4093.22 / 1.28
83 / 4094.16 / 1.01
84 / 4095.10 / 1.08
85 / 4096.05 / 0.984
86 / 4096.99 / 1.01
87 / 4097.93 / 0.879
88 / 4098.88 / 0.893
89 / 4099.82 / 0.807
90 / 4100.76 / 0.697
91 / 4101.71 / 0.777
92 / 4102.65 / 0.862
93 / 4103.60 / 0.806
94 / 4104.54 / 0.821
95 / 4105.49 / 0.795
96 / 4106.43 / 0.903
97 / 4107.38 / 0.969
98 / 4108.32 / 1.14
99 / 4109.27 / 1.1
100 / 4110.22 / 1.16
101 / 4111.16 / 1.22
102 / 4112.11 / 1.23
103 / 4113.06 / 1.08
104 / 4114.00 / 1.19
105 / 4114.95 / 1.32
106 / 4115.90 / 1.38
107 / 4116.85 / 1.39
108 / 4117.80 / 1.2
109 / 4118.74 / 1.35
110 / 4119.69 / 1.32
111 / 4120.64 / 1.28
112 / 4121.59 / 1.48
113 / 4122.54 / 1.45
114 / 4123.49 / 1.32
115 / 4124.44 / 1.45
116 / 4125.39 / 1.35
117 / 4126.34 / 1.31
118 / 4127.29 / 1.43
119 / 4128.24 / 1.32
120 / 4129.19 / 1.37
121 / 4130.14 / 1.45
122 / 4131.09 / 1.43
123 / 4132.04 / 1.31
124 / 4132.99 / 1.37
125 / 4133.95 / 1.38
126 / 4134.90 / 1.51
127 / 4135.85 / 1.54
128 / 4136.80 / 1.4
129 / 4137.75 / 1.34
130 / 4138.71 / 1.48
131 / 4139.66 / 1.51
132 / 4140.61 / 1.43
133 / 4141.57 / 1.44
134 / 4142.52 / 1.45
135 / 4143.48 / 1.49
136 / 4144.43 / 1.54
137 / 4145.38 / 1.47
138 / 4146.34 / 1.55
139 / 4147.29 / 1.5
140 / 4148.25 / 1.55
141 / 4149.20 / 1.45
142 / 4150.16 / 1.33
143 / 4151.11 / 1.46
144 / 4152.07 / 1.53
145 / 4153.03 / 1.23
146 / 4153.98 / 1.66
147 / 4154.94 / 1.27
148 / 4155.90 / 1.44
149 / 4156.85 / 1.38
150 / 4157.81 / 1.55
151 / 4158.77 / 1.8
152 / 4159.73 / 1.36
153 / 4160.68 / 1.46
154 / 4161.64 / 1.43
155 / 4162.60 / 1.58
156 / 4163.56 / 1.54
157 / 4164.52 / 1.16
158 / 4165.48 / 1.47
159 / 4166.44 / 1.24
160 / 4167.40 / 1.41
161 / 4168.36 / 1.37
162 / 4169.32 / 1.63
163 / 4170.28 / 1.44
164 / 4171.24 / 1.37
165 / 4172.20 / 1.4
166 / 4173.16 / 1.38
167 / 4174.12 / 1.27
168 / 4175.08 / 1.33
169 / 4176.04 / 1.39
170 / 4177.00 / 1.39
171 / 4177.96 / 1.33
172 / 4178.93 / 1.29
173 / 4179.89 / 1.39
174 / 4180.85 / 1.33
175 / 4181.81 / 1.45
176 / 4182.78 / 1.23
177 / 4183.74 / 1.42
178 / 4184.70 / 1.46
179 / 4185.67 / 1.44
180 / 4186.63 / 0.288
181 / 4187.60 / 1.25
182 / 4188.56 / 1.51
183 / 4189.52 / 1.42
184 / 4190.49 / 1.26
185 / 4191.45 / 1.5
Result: 8.5 angstrom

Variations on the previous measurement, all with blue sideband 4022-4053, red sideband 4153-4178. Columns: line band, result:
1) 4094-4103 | 3.4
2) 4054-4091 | 2.0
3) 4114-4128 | 0.8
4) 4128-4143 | 0.1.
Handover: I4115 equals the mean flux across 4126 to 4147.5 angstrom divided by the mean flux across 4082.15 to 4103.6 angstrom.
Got 1.30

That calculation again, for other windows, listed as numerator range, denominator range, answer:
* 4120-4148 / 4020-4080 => 0.99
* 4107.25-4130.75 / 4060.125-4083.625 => 0.94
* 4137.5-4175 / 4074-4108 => 1.28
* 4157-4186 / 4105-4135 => 1.10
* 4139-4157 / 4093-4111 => 1.54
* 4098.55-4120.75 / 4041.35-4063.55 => 0.72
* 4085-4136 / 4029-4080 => 0.83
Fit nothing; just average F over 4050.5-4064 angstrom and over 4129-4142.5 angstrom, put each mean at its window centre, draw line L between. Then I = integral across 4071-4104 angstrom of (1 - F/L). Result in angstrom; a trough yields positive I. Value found 6.39 angstrom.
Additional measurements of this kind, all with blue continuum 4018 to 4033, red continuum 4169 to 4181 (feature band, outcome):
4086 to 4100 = 2.87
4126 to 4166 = -1.46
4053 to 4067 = -0.20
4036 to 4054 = -0.61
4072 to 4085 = 0.90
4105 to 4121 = 2.65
